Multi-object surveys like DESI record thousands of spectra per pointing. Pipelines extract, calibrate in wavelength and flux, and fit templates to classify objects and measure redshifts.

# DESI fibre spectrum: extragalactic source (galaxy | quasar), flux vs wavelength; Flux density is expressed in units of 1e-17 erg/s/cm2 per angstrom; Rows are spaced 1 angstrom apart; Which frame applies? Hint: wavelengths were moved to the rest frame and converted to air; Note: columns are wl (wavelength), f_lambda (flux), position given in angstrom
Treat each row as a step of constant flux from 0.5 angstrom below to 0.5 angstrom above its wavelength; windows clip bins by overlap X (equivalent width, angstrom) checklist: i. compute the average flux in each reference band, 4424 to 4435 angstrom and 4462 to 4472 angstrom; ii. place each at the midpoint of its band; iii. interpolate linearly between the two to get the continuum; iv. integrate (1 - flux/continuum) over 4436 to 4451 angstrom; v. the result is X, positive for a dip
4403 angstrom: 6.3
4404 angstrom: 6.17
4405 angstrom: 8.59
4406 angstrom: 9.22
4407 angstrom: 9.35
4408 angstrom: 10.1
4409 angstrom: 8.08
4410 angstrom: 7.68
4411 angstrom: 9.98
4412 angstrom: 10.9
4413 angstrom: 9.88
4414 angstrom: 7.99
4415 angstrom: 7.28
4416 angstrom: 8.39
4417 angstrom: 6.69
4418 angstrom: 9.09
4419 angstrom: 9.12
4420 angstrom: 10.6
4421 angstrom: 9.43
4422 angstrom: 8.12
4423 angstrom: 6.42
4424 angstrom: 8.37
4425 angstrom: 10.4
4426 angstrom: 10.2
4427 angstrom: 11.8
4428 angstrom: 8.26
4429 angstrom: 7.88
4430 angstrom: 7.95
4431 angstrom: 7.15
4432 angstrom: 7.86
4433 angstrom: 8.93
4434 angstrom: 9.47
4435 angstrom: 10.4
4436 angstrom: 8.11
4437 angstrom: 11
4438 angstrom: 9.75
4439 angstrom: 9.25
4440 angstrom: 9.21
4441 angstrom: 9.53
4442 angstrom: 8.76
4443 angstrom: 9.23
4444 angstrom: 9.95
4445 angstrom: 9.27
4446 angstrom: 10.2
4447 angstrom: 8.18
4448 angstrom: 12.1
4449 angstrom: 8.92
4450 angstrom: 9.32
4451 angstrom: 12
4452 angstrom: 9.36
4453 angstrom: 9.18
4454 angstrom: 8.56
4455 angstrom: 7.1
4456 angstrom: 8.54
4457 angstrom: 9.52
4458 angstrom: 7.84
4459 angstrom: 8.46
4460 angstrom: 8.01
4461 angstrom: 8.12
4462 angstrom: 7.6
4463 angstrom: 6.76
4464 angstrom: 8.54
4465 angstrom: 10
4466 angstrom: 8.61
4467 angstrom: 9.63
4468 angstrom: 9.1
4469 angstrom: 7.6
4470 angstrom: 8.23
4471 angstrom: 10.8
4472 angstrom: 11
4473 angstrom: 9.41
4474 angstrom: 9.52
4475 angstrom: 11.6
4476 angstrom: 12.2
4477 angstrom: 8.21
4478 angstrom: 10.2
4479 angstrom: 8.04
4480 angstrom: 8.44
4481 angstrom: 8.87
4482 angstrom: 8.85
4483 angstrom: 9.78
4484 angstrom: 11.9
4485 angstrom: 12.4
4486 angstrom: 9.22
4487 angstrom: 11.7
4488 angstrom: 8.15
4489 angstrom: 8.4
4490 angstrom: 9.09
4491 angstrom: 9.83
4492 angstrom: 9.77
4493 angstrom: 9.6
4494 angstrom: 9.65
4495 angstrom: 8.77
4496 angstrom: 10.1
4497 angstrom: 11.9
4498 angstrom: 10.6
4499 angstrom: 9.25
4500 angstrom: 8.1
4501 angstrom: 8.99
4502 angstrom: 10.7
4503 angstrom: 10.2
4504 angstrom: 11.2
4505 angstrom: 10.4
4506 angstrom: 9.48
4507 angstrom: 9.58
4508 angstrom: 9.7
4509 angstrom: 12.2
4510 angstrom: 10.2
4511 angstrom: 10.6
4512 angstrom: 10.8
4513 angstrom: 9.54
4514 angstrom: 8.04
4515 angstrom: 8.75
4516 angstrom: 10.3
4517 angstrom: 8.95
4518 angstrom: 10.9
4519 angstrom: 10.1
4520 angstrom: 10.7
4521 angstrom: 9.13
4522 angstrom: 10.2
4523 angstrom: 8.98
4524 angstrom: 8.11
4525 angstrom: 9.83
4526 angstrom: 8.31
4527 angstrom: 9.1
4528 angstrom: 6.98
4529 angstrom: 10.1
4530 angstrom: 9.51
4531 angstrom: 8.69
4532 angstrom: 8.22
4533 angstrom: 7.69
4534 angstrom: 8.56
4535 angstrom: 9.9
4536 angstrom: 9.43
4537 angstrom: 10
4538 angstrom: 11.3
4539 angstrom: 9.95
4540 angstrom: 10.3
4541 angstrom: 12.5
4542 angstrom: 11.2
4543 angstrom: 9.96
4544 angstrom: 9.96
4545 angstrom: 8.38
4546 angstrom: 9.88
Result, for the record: -1.1 angstrom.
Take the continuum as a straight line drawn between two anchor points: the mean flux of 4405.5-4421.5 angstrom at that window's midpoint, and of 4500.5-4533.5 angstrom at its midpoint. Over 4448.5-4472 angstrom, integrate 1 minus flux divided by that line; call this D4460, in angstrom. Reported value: 1.1 angstrom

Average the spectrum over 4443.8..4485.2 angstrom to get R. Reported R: 9.3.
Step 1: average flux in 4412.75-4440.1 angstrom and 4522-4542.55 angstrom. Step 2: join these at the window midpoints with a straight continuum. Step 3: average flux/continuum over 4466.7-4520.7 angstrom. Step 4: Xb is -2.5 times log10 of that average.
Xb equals -0.07 mag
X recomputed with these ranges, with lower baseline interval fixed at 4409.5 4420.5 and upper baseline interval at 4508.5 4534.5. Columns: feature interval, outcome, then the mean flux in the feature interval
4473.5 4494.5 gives -1.29 angstrom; 9.78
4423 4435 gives 0.07 angstrom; 8.89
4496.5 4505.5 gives -0.82 angstrom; 10.1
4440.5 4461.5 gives -0.23 angstrom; 9.15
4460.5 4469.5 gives 0.67 angstrom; 8.44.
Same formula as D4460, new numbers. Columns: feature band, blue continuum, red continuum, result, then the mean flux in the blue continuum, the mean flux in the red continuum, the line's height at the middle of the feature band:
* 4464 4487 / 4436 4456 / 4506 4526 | -0.3 angstrom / 9.46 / 9.78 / 9.59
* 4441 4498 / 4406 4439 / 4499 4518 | 0.4 angstrom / 8.97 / 9.88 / 9.47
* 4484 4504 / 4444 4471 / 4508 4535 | -1.5 angstrom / 8.93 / 9.42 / 9.21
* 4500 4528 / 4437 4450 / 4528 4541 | -0.7 angstrom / 9.58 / 9.49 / 9.51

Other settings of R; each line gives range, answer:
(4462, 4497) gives 9.53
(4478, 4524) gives 9.81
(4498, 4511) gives 10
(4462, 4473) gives 8.98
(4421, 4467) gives 8.99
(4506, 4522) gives 9.96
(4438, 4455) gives 9.5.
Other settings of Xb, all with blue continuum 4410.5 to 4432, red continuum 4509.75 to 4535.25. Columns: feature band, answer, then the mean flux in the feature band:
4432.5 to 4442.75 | -0.06 mag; 9.44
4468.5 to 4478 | -0.09 mag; 9.86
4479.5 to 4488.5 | -0.09 mag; 9.92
